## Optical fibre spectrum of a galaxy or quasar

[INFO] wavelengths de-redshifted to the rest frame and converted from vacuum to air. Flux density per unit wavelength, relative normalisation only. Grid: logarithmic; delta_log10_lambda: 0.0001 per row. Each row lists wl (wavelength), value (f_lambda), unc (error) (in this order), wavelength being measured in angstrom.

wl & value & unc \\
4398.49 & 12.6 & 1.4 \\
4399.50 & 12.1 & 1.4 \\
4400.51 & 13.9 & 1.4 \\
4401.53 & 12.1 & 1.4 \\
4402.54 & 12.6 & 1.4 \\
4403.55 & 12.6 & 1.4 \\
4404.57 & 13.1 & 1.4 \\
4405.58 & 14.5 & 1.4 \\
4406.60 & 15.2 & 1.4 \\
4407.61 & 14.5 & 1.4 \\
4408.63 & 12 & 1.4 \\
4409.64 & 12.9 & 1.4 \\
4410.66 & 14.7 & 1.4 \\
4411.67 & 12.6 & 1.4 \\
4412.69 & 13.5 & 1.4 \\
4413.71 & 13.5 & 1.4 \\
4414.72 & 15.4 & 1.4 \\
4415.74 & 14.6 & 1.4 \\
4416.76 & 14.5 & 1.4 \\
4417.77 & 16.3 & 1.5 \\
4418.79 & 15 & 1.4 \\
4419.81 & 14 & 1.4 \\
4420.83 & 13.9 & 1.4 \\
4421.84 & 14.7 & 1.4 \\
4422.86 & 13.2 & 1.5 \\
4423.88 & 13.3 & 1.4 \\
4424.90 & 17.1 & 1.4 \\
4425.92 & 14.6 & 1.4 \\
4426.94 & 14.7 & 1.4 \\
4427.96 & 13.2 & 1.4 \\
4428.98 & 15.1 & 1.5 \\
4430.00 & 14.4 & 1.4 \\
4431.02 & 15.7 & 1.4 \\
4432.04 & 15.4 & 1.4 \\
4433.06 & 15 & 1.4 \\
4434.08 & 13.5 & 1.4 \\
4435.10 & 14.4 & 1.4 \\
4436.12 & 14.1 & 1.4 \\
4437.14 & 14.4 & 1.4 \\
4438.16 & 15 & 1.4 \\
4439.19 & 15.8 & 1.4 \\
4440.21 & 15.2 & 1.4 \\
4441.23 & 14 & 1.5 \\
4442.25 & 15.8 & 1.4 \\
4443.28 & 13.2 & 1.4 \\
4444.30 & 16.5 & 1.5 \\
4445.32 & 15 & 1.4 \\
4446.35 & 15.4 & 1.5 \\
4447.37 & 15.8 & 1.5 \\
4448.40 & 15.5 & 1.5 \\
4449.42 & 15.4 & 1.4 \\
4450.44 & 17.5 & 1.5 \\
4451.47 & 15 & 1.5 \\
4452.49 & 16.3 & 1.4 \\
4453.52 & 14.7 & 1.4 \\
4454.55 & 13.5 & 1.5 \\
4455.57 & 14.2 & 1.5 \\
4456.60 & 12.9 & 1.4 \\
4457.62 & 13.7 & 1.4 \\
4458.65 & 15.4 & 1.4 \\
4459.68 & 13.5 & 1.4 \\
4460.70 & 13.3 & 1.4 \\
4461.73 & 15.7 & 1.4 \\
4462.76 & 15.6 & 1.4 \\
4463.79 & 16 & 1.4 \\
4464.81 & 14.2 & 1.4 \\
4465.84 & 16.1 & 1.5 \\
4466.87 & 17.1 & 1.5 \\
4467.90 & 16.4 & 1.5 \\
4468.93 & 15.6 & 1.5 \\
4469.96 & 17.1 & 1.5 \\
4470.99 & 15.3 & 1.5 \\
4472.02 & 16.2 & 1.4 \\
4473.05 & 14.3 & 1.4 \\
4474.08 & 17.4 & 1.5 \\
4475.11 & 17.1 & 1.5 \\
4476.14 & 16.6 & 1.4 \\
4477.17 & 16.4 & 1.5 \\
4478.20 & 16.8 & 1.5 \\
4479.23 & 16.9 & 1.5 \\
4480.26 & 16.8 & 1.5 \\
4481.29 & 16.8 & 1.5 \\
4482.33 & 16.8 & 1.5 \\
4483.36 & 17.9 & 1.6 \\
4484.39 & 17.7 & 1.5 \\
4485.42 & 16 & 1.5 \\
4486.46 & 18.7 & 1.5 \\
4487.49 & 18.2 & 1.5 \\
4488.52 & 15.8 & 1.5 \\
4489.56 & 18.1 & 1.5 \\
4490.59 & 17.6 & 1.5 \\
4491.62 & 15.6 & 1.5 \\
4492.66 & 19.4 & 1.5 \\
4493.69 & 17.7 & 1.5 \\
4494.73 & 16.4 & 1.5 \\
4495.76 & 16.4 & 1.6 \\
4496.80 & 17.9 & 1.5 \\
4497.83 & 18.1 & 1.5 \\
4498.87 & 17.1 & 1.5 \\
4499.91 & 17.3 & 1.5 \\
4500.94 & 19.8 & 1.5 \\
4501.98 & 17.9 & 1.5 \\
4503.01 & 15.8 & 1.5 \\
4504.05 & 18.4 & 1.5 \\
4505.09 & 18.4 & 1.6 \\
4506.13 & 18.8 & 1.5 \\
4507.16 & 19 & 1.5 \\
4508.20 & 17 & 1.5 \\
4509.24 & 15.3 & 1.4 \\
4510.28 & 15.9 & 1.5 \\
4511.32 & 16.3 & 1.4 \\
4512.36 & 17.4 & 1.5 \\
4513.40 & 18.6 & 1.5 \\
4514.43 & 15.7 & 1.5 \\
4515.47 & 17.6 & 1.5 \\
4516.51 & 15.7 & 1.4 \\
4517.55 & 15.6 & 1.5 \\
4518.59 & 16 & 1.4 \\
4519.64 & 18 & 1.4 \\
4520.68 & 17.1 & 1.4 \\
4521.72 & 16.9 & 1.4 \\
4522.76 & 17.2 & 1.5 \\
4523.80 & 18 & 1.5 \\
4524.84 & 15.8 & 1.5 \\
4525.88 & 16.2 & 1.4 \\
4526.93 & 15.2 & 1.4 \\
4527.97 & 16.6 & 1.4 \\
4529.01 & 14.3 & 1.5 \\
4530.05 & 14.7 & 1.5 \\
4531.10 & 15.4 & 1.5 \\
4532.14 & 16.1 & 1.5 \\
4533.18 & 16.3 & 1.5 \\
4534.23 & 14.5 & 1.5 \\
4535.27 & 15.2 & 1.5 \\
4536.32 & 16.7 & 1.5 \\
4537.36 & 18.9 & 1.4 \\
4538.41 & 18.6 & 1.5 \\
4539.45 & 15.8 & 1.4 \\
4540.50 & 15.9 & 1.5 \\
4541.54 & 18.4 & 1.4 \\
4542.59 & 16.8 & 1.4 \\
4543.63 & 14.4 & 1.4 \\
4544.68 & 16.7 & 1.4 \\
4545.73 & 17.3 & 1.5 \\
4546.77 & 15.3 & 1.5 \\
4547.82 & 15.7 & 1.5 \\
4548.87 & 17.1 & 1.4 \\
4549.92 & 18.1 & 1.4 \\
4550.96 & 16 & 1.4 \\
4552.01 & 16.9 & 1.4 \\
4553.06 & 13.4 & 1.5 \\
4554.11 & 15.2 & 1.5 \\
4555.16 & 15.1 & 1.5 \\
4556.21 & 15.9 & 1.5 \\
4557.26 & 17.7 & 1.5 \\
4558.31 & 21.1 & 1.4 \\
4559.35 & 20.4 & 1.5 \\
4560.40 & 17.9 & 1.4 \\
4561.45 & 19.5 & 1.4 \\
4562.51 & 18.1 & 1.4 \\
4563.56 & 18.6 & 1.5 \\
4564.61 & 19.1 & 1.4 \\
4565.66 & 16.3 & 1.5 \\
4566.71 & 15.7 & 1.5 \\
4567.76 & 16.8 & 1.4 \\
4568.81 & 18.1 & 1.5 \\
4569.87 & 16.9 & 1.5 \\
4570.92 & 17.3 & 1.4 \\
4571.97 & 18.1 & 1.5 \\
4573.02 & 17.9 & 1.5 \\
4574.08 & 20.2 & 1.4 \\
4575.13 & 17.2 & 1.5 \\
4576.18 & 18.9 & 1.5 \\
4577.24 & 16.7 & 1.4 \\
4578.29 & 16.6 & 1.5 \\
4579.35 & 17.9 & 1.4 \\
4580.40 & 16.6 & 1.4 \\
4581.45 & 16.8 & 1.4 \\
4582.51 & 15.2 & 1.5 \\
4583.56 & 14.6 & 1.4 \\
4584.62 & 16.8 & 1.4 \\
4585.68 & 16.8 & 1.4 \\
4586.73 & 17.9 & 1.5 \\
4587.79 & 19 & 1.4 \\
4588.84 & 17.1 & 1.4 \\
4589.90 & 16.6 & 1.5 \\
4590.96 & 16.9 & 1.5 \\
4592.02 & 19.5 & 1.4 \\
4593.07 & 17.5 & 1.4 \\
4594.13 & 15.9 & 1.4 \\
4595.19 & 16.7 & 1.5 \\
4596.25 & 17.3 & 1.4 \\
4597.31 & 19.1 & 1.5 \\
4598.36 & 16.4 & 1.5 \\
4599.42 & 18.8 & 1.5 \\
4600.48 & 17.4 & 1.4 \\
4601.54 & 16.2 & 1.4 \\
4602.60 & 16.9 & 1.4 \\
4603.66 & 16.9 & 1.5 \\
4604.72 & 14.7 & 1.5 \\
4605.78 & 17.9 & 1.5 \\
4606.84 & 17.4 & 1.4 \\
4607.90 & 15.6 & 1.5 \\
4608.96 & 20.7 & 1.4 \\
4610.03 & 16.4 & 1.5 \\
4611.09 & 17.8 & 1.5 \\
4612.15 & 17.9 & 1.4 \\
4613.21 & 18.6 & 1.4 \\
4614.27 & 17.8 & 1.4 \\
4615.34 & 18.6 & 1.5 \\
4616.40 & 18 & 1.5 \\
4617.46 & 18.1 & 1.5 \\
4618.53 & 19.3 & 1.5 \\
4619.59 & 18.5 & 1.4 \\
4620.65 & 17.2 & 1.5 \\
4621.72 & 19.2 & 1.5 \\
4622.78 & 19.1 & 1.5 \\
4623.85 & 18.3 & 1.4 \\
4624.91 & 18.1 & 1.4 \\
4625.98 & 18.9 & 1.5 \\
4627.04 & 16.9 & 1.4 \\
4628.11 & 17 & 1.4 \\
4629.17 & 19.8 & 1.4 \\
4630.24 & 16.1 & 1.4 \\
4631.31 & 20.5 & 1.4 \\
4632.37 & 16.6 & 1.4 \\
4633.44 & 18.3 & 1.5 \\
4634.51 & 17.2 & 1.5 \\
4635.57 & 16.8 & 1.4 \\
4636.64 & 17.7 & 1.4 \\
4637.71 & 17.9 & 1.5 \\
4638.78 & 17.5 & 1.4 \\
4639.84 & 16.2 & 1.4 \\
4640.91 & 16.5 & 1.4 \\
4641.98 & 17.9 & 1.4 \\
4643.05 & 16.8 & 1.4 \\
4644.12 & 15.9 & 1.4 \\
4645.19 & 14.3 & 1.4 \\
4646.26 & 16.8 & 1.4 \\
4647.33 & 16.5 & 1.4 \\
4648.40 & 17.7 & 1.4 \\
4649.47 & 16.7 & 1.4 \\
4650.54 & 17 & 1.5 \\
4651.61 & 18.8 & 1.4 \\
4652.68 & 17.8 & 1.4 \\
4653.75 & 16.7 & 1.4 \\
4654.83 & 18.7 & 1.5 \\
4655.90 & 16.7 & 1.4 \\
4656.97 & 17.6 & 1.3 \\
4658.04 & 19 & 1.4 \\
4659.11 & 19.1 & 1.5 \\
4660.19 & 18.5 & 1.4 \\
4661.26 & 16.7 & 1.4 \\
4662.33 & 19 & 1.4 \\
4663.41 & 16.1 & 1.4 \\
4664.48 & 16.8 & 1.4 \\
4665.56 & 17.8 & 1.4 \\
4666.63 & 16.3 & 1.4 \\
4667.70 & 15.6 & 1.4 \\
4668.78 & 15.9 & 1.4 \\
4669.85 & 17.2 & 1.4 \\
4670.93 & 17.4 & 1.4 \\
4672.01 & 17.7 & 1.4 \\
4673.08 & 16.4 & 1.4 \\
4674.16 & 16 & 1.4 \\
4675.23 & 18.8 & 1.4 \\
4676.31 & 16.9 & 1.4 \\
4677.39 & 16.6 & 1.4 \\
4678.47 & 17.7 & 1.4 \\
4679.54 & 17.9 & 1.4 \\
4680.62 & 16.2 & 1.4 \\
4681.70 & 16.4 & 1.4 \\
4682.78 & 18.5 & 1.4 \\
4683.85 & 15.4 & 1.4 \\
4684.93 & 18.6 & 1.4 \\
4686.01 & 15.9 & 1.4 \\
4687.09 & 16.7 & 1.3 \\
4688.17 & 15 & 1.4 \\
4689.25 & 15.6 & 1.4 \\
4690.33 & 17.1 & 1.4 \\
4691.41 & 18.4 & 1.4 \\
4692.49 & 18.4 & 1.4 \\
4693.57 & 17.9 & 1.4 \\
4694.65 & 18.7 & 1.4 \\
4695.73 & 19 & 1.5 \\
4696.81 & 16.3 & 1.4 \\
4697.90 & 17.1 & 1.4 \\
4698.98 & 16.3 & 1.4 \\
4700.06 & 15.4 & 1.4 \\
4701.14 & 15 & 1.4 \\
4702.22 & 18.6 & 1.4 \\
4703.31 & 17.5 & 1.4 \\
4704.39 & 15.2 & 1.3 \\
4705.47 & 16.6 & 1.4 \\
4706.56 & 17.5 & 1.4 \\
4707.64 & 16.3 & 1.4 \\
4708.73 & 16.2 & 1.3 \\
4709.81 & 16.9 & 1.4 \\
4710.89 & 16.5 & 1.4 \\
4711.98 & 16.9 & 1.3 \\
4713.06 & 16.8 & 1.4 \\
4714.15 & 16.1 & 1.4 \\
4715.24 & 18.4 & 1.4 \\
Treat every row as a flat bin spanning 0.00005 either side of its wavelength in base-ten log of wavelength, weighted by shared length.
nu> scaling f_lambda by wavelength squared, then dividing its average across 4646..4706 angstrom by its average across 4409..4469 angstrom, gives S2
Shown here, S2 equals 1.3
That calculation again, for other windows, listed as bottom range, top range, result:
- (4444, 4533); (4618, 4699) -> 1.14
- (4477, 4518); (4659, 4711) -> 1.07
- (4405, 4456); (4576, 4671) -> 1.29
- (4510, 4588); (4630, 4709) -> 1.07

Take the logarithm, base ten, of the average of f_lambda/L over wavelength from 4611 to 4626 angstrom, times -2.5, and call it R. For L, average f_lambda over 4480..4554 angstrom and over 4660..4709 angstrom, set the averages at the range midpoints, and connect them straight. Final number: -0.089 mag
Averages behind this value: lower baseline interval 16.8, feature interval 18.4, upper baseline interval 17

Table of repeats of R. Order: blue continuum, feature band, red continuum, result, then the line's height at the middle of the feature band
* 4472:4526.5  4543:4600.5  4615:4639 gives 0.03 mag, 17.7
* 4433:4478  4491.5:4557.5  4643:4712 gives -0.06 mag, 15.8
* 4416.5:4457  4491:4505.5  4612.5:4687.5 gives -0.13 mag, 15.6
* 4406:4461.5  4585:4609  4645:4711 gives -0.07 mag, 16.3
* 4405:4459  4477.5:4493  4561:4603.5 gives -0.11 mag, 15.6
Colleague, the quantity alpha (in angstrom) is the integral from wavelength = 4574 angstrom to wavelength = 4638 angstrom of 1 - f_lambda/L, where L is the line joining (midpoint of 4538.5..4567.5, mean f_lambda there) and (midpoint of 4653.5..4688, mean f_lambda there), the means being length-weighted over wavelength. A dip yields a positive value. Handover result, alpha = -1.8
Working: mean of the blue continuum 17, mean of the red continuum 17.2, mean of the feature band 17.6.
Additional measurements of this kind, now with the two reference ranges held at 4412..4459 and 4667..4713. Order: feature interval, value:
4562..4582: -2.08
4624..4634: -1.00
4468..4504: -4.43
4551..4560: -0.66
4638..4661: -0.98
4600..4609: -0.39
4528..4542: -0.56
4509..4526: -1.37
